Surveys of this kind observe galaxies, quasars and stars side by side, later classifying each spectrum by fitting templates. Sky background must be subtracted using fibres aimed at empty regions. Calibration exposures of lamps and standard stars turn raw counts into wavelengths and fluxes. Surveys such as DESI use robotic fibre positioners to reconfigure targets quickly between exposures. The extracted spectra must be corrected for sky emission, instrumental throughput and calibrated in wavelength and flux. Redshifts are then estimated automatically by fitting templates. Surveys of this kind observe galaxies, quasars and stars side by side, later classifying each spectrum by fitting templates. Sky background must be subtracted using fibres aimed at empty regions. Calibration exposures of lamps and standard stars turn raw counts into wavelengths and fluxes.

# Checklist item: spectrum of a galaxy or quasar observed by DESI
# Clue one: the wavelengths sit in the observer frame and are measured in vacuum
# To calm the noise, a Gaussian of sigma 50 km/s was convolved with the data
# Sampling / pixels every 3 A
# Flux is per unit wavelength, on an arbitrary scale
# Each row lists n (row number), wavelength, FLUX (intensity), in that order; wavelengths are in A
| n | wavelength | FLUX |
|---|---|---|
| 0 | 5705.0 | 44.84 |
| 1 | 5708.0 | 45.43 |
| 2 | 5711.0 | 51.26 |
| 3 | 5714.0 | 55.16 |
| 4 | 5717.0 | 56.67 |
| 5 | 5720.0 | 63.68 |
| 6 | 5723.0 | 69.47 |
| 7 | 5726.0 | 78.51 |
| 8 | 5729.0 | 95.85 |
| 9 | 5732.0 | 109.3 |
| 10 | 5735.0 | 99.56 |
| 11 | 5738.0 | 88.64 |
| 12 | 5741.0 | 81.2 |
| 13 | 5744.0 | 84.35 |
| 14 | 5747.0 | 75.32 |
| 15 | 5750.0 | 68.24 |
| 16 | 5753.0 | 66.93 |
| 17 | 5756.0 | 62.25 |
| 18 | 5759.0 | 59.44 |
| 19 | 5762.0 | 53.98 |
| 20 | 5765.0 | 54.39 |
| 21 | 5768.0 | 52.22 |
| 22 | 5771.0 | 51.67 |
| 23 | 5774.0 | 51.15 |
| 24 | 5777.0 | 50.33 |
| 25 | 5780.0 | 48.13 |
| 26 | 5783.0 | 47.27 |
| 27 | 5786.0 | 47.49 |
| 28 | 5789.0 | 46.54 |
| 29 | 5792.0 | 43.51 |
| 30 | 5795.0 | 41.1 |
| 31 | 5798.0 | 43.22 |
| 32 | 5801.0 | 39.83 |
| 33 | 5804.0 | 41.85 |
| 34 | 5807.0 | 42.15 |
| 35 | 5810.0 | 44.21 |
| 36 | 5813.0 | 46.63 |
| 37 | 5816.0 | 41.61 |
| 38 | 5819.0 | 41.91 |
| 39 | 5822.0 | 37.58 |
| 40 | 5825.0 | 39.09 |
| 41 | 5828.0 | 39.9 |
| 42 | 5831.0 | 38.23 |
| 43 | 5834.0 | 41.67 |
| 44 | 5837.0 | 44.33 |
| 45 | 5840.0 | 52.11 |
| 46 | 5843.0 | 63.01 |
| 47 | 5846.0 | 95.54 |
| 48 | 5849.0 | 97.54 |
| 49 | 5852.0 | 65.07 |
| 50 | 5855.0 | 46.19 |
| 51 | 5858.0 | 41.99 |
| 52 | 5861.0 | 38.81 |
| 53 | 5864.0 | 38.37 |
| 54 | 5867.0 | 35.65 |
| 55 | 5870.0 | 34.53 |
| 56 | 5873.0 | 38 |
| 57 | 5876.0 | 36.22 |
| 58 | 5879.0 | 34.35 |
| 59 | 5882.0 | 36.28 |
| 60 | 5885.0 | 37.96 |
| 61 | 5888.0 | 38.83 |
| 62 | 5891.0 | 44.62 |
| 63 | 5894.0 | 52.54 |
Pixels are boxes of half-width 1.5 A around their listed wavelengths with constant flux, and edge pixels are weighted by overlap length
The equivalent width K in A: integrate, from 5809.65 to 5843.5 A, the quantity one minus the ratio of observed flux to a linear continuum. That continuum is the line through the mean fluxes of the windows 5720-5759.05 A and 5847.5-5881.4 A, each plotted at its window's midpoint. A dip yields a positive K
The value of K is 7.4 A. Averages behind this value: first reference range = 80.1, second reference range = 45.8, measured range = 43.6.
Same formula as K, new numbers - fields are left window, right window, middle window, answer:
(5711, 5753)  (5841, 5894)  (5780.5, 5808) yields 8.7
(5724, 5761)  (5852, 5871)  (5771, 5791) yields 5.7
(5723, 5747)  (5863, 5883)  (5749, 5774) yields 6.6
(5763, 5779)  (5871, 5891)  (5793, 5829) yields 3.9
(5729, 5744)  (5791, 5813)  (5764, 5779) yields 3.3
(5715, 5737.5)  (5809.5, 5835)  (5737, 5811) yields 8.1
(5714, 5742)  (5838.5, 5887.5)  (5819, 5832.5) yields 4.4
